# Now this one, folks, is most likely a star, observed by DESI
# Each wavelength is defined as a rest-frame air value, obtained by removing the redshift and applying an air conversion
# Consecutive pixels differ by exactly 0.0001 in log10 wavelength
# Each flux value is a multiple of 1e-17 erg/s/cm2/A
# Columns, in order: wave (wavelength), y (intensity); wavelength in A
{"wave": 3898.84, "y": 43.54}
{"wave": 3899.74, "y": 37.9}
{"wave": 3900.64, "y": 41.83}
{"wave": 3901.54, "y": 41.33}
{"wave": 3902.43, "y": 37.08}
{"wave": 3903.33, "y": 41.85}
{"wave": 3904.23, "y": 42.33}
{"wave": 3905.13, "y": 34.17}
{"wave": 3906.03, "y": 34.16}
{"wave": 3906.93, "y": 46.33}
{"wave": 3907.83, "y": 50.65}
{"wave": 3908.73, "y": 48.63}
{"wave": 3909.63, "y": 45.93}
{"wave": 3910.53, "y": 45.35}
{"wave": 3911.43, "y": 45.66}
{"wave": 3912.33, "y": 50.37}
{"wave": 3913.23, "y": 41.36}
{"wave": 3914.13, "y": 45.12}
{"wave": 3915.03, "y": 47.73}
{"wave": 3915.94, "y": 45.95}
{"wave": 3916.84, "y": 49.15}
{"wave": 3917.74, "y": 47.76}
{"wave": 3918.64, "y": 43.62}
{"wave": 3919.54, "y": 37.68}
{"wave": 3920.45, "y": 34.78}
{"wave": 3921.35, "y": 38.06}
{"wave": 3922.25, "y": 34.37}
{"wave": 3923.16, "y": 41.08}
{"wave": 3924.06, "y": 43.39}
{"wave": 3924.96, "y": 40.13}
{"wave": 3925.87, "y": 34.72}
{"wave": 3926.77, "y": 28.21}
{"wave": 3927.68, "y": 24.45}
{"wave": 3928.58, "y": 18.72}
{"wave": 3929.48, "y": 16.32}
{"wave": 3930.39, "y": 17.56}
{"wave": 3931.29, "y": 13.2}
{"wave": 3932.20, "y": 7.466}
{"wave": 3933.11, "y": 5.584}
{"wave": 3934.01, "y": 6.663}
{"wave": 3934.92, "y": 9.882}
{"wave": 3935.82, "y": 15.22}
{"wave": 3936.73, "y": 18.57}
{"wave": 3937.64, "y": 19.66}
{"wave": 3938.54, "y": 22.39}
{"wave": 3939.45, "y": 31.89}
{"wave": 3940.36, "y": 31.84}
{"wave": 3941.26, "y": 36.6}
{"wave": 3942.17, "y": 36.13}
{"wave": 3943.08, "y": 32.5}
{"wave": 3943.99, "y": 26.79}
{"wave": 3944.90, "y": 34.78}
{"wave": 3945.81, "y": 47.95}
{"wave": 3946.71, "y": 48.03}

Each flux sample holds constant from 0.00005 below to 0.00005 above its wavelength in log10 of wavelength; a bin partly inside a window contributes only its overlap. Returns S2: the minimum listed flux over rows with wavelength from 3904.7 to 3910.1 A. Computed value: 34.16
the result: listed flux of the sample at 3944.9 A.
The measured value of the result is 34.78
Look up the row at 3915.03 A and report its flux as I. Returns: 47.73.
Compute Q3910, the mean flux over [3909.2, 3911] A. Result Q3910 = 45.7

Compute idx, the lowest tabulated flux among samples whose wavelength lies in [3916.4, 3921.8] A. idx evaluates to 34.78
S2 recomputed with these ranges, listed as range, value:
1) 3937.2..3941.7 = 19.66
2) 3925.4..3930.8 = 16.32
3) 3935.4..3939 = 15.22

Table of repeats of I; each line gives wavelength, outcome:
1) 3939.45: 31.89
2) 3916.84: 49.15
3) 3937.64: 19.66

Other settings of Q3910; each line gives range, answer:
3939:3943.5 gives 33.8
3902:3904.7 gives 40.3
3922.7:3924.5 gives 42.1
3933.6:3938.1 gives 14.1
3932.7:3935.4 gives 7.52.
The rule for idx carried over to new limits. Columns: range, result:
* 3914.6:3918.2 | 45.95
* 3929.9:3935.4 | 5.584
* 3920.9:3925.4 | 34.37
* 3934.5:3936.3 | 9.882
